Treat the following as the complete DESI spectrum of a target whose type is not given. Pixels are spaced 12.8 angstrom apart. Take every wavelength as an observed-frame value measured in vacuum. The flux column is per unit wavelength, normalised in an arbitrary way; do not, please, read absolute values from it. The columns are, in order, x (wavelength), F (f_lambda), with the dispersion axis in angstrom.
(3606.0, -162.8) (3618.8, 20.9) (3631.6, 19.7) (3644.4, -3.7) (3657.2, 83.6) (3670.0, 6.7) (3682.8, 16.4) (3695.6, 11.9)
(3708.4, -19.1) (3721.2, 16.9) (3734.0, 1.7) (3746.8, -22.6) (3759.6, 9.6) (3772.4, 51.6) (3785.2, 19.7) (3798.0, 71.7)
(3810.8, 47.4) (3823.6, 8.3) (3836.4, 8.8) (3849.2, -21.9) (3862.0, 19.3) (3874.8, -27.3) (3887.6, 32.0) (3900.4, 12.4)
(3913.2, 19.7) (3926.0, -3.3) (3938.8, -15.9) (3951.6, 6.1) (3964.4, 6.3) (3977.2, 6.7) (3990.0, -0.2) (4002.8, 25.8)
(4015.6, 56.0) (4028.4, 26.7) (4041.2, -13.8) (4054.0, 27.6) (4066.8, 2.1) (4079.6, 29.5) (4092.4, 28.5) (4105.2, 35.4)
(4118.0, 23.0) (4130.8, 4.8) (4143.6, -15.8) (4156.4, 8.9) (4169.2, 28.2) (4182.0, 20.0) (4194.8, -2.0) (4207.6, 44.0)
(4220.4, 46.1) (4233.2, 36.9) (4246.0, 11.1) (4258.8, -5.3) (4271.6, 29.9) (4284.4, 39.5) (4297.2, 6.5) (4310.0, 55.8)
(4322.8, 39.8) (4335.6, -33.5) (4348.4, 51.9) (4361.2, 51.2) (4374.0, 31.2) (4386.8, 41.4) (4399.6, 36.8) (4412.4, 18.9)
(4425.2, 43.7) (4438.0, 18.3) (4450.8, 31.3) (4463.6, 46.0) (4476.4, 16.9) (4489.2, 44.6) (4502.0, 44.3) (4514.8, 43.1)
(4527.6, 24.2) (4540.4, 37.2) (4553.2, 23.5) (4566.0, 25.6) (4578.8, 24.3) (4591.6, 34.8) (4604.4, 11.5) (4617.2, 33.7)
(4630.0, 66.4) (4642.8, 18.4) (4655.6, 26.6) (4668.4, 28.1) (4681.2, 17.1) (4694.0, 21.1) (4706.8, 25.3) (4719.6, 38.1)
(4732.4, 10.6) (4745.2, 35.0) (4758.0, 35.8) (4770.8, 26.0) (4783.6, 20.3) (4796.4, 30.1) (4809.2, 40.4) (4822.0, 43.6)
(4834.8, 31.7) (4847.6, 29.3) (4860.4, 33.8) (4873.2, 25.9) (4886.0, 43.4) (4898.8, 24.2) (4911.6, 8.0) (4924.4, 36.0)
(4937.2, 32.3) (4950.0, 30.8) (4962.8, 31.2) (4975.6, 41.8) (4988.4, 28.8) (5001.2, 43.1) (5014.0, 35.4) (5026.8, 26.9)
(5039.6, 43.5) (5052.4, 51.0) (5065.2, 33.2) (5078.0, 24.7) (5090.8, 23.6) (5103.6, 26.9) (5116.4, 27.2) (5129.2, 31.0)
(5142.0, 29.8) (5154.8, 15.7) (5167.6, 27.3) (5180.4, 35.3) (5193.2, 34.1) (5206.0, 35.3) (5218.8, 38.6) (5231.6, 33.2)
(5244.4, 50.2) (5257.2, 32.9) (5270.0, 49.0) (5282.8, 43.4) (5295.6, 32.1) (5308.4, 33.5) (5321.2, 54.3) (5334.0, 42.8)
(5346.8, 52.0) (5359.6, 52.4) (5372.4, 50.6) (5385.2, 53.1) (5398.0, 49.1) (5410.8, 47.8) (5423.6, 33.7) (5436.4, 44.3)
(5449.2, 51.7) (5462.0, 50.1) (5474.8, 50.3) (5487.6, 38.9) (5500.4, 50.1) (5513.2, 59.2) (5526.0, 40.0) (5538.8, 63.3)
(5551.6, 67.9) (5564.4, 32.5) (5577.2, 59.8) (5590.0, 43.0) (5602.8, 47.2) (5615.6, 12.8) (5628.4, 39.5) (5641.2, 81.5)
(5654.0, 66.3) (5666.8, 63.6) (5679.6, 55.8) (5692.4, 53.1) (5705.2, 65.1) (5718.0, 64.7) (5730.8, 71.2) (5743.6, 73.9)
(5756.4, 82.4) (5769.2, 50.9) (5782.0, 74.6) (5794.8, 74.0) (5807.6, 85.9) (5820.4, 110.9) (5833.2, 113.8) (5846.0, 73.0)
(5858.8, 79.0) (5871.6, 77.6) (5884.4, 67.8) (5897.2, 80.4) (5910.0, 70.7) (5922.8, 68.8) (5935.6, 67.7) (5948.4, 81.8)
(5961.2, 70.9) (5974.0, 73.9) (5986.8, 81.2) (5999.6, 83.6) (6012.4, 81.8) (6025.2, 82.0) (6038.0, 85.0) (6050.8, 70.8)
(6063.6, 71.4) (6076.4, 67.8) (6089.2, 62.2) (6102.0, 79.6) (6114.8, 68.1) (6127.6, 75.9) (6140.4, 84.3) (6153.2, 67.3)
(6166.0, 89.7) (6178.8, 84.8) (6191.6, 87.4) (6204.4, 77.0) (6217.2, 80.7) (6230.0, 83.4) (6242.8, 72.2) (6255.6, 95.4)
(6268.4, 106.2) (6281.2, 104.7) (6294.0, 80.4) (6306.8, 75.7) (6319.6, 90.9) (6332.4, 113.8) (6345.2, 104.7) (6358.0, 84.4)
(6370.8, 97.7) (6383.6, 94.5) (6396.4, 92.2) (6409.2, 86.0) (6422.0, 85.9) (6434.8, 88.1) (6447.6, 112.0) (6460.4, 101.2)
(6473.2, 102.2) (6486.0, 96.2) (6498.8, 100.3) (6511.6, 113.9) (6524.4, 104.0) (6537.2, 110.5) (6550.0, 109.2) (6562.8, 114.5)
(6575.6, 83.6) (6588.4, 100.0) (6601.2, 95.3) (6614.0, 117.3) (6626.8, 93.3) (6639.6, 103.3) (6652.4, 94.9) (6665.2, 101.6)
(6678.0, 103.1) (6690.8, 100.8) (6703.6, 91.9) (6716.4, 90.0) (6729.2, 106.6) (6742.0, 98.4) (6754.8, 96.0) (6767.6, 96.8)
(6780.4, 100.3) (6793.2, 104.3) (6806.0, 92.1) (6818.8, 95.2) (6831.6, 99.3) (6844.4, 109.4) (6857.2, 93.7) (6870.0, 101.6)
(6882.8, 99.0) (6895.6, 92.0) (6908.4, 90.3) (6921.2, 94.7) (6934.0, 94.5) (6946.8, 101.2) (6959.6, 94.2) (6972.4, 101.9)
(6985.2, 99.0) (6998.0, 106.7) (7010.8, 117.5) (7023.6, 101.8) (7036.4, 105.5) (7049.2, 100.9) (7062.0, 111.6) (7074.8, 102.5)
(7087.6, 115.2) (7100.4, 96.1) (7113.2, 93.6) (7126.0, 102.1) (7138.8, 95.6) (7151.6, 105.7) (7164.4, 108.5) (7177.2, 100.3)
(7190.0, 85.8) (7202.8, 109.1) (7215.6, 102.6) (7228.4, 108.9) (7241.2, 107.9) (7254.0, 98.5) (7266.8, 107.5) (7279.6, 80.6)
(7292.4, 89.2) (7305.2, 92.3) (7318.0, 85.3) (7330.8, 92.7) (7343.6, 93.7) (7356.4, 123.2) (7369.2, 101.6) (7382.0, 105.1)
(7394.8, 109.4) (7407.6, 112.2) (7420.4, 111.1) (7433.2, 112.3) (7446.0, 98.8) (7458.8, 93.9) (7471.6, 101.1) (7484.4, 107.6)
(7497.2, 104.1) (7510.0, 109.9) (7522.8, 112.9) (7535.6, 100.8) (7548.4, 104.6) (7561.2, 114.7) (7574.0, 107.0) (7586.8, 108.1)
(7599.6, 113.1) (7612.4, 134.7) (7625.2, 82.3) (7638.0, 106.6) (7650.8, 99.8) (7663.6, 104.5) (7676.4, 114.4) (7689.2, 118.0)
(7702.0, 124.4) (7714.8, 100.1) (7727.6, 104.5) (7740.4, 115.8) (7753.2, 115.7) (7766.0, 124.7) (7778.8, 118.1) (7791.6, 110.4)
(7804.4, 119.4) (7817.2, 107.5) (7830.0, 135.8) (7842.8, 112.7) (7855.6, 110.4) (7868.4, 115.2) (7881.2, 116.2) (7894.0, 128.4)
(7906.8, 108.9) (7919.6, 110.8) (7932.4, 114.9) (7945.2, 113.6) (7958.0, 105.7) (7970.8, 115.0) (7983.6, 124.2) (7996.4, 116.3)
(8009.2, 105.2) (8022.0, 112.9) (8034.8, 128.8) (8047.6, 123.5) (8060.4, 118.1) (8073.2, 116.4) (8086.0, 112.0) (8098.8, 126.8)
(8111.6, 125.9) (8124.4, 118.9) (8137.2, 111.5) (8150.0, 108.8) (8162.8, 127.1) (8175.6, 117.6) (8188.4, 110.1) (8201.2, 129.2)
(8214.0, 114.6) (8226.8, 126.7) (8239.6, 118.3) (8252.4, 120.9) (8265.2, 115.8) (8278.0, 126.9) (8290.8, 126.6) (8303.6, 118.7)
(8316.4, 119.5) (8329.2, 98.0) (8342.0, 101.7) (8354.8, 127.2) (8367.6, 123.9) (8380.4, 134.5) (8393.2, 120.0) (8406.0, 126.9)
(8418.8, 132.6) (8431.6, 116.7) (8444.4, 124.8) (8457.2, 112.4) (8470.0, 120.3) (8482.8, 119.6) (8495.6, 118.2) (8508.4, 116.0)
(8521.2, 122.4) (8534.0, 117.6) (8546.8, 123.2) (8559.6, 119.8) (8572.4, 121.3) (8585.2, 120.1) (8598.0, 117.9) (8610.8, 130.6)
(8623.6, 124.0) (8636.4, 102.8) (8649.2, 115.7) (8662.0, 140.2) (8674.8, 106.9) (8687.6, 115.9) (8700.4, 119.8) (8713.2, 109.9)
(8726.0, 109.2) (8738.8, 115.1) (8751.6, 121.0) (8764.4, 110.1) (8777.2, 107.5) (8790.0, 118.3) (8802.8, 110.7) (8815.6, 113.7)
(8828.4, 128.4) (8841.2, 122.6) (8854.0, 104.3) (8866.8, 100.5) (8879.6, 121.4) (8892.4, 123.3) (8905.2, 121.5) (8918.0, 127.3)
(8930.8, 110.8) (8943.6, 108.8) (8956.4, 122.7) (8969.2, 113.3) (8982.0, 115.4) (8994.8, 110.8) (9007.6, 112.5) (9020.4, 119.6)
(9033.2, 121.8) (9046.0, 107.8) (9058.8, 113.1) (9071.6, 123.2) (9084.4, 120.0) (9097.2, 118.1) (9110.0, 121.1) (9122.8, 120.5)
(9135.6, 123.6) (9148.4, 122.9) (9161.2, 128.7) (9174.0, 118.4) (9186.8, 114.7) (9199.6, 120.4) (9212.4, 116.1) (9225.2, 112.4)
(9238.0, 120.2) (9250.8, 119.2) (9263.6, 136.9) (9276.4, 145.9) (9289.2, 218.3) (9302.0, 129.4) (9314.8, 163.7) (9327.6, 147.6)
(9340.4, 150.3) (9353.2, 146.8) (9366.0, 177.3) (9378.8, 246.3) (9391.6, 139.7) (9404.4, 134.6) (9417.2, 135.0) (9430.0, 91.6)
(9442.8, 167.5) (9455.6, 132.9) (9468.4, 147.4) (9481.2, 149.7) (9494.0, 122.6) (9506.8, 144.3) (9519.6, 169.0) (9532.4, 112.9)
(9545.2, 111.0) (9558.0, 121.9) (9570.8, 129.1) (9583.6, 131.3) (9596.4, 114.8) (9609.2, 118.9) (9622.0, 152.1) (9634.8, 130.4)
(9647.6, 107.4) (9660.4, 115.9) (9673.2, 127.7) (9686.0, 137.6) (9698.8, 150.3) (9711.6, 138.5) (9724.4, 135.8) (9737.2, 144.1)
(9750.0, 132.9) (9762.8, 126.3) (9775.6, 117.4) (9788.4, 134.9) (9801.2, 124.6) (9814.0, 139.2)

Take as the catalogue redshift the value 0.414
